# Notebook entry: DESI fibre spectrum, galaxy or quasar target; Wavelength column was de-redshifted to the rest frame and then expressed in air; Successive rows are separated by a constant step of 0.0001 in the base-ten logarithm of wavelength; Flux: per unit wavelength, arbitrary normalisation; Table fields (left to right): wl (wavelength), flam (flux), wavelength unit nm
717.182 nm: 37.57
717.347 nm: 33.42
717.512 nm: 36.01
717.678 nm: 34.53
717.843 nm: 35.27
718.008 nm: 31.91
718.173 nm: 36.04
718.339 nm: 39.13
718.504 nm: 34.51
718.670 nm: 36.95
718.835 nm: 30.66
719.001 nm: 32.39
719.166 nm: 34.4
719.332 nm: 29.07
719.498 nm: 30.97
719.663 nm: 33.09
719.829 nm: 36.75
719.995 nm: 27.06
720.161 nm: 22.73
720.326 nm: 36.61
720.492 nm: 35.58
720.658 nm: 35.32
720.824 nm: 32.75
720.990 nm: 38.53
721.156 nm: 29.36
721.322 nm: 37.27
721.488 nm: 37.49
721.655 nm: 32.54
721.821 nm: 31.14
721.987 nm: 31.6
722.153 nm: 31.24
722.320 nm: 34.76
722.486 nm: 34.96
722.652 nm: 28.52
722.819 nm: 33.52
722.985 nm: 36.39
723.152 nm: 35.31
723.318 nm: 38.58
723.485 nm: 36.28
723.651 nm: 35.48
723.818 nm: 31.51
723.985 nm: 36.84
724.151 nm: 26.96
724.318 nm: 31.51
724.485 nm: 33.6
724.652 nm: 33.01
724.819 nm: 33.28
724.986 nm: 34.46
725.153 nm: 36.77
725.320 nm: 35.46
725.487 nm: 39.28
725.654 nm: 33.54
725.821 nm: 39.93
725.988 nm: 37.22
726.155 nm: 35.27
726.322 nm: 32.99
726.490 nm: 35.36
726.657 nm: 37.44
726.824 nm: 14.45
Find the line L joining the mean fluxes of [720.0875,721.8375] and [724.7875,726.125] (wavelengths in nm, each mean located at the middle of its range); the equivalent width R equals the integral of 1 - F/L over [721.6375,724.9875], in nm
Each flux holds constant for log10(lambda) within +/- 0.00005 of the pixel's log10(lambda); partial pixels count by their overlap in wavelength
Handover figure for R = 0.16 nm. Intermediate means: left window 33.7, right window 36.3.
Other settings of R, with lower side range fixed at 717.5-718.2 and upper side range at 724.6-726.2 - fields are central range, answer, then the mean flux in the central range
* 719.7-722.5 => 0.15 nm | 33.2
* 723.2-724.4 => 0.06 nm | 33.9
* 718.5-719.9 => 0.07 nm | 33.1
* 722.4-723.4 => 0.03 nm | 34.6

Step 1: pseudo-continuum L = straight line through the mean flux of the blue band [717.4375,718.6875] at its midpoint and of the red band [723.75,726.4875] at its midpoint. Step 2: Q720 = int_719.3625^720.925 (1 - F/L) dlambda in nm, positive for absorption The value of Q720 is 0.128 nm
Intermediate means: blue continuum 35.5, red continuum 34.5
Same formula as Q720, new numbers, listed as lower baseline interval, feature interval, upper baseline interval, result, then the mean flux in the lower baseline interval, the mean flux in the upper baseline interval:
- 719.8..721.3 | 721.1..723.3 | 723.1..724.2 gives 0.012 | 32.8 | 34.7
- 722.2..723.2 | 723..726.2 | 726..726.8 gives -0.110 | 33.7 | 33.9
